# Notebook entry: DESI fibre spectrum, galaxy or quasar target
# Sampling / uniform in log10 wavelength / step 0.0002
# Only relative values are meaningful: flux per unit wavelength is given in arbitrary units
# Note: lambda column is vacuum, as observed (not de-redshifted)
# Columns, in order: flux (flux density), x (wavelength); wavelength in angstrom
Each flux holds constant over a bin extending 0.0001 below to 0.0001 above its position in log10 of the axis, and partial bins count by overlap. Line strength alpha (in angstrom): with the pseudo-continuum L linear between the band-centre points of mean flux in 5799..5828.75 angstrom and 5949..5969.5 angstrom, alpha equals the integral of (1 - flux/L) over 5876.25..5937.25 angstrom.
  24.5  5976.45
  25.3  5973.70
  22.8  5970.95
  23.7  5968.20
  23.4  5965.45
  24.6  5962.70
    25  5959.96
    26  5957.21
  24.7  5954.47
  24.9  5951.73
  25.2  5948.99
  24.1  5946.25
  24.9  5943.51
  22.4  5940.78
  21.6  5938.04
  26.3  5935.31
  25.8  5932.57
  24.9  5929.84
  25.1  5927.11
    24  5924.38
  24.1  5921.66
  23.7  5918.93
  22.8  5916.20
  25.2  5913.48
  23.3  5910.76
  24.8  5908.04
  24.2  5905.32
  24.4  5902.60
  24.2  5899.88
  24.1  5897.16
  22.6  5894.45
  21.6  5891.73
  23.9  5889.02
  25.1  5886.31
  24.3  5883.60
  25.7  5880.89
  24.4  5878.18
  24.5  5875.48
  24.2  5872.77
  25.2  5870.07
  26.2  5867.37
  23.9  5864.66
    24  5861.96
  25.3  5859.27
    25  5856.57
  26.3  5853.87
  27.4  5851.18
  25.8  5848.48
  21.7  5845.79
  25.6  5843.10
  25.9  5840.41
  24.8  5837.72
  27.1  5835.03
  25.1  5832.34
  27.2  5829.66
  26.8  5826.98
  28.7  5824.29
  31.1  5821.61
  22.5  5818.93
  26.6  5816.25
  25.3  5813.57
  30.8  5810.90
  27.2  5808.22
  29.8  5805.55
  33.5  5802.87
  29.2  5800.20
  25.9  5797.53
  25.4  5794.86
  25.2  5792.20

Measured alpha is 3.96 angstrom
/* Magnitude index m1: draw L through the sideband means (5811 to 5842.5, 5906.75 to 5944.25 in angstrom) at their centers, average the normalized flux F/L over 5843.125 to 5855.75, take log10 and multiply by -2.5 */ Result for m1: 0.03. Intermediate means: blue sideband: 26.6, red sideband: 24.2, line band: 25.3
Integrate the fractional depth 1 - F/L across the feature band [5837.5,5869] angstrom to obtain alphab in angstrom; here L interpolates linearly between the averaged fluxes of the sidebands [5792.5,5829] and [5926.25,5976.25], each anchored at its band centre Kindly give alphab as 1.92 angstrom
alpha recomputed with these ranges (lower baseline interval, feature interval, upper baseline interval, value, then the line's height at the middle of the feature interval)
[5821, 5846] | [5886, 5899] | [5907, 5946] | 0.9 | 25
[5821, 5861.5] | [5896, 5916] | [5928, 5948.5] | 0.6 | 24.9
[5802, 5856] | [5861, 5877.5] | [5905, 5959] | 0.8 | 25.9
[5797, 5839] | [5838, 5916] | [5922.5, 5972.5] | 4.7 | 26.2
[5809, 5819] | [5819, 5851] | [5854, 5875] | -0.2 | 26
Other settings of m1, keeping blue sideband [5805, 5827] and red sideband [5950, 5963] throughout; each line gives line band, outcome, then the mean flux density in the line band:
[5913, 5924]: 0.08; 23.9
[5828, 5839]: 0.05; 26.1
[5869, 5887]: 0.07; 24.8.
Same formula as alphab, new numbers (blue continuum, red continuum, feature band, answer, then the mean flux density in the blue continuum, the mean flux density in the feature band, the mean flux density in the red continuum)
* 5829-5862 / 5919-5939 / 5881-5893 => 0.52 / 25.5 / 24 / 24.5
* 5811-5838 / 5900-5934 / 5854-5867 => 0.50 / 26.8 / 24.8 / 24.4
